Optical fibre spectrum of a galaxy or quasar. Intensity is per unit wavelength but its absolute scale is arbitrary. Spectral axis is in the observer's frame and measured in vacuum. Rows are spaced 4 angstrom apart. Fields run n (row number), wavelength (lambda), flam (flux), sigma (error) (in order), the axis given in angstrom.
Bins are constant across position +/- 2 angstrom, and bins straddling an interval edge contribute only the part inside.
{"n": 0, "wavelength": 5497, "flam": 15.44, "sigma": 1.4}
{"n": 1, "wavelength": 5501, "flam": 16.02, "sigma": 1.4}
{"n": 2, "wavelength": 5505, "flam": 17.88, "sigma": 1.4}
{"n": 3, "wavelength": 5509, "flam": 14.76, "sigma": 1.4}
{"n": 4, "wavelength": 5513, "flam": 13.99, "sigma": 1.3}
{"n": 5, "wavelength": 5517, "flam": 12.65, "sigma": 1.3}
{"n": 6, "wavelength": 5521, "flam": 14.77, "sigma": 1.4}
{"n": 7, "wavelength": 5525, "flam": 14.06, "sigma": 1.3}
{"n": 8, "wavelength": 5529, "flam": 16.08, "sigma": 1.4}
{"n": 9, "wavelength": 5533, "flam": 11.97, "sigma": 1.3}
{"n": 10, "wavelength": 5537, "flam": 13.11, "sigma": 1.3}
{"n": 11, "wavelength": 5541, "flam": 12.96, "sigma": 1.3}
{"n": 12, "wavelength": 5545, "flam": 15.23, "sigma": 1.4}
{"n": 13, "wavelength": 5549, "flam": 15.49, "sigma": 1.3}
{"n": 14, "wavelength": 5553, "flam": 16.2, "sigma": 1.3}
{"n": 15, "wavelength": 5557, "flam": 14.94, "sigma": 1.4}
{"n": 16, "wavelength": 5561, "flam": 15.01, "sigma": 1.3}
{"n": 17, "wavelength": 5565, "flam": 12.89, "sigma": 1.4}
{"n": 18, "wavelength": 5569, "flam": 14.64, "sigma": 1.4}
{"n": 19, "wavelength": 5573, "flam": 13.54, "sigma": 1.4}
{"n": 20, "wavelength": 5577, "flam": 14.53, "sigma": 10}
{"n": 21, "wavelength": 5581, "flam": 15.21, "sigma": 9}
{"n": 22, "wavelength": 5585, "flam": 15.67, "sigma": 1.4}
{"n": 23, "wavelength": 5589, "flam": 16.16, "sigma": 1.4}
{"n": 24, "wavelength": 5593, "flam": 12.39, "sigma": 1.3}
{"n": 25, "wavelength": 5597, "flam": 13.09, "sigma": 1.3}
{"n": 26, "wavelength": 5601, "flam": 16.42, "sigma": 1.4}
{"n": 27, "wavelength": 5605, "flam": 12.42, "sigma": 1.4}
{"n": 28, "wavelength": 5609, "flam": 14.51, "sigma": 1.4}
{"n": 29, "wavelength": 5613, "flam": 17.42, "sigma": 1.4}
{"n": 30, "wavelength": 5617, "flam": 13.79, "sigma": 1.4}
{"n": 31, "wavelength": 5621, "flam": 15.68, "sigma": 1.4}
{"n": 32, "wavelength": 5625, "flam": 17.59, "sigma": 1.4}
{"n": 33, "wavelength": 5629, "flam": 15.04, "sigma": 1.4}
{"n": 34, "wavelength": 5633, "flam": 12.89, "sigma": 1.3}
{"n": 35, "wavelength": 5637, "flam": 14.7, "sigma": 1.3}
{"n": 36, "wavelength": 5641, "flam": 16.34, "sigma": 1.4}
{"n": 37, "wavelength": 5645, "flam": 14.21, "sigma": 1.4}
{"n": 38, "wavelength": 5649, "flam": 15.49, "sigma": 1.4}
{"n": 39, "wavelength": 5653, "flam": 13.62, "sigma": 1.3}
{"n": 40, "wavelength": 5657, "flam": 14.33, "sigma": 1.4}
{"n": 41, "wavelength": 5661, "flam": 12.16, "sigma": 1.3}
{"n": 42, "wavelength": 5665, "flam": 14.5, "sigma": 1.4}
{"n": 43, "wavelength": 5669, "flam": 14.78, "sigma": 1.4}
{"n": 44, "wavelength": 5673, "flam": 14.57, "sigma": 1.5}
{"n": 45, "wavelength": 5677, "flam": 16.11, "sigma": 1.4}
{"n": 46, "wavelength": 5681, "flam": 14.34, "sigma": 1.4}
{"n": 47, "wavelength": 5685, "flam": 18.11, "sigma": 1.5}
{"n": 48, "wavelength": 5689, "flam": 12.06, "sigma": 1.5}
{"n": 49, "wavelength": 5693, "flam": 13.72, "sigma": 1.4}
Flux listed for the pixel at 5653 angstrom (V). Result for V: 13.62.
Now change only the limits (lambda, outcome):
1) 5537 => 13.11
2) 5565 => 12.89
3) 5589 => 16.16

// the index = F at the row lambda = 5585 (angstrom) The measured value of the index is 15.67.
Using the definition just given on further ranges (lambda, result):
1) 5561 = 15.01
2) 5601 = 16.42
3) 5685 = 18.11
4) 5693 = 13.72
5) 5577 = 14.53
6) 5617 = 13.79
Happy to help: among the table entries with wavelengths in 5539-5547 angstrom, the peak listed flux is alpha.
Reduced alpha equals 15.23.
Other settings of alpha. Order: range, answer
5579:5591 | 16.16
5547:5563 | 16.2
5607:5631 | 17.59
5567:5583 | 15.21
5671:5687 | 18.11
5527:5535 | 16.08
